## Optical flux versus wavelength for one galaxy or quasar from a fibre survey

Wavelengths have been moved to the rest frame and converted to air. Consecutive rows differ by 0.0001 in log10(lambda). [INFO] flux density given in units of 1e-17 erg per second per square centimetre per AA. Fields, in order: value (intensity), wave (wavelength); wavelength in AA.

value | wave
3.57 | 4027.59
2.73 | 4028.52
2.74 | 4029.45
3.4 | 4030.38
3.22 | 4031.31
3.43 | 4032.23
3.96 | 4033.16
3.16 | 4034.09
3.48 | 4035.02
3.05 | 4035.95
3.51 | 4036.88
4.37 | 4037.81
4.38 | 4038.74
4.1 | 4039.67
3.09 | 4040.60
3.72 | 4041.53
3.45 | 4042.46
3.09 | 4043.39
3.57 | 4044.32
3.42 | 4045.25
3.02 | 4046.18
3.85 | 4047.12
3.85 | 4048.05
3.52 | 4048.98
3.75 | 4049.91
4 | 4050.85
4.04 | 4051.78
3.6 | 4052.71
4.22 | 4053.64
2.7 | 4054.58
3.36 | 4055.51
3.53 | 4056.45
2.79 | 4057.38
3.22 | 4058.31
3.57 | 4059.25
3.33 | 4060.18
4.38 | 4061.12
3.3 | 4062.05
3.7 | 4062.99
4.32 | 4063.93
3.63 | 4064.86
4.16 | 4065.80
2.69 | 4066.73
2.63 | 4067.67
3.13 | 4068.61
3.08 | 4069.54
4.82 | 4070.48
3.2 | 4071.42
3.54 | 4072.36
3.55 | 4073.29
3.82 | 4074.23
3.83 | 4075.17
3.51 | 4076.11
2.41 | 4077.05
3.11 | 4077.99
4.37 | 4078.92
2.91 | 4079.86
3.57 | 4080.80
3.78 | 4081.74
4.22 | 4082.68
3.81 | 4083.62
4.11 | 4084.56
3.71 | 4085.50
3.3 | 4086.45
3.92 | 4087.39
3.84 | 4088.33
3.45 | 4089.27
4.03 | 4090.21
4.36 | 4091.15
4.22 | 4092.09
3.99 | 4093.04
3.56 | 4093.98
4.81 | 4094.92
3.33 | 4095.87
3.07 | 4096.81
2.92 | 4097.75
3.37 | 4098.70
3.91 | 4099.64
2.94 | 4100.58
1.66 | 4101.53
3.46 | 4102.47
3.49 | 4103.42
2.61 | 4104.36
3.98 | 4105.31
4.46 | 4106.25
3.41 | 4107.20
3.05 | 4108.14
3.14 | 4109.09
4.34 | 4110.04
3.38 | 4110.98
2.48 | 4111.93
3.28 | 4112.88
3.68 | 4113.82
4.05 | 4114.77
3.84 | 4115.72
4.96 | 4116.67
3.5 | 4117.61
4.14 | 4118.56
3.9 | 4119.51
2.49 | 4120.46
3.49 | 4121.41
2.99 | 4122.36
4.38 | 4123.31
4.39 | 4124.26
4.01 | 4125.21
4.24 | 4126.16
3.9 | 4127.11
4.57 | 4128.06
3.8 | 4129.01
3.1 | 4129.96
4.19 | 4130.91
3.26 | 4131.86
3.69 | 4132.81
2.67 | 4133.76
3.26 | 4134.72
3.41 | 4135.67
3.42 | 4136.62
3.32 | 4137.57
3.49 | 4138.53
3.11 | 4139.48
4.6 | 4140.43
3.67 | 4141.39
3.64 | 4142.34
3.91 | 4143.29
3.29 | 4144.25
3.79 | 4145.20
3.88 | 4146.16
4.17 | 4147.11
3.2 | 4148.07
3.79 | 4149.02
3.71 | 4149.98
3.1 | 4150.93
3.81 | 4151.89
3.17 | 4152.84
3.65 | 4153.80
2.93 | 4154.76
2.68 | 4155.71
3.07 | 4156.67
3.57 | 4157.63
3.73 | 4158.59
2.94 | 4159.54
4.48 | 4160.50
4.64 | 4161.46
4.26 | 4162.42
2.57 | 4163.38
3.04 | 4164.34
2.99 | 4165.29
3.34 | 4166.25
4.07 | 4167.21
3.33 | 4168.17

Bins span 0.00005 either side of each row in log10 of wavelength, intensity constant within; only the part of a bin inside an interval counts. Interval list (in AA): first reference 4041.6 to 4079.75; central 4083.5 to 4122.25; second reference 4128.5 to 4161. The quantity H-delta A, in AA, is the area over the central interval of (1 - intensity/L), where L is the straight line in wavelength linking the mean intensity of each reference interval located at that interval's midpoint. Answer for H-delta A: -0.75 AA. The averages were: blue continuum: 3.52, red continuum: 3.52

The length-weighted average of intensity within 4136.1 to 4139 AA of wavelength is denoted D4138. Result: 3.41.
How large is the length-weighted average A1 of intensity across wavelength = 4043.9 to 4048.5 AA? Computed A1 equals 3.54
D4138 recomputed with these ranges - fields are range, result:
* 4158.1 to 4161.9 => 3.94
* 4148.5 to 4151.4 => 3.54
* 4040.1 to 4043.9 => 3.35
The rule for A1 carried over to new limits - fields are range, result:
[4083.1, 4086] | 3.87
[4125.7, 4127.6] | 4.07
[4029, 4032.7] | 3.2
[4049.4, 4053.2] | 3.85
